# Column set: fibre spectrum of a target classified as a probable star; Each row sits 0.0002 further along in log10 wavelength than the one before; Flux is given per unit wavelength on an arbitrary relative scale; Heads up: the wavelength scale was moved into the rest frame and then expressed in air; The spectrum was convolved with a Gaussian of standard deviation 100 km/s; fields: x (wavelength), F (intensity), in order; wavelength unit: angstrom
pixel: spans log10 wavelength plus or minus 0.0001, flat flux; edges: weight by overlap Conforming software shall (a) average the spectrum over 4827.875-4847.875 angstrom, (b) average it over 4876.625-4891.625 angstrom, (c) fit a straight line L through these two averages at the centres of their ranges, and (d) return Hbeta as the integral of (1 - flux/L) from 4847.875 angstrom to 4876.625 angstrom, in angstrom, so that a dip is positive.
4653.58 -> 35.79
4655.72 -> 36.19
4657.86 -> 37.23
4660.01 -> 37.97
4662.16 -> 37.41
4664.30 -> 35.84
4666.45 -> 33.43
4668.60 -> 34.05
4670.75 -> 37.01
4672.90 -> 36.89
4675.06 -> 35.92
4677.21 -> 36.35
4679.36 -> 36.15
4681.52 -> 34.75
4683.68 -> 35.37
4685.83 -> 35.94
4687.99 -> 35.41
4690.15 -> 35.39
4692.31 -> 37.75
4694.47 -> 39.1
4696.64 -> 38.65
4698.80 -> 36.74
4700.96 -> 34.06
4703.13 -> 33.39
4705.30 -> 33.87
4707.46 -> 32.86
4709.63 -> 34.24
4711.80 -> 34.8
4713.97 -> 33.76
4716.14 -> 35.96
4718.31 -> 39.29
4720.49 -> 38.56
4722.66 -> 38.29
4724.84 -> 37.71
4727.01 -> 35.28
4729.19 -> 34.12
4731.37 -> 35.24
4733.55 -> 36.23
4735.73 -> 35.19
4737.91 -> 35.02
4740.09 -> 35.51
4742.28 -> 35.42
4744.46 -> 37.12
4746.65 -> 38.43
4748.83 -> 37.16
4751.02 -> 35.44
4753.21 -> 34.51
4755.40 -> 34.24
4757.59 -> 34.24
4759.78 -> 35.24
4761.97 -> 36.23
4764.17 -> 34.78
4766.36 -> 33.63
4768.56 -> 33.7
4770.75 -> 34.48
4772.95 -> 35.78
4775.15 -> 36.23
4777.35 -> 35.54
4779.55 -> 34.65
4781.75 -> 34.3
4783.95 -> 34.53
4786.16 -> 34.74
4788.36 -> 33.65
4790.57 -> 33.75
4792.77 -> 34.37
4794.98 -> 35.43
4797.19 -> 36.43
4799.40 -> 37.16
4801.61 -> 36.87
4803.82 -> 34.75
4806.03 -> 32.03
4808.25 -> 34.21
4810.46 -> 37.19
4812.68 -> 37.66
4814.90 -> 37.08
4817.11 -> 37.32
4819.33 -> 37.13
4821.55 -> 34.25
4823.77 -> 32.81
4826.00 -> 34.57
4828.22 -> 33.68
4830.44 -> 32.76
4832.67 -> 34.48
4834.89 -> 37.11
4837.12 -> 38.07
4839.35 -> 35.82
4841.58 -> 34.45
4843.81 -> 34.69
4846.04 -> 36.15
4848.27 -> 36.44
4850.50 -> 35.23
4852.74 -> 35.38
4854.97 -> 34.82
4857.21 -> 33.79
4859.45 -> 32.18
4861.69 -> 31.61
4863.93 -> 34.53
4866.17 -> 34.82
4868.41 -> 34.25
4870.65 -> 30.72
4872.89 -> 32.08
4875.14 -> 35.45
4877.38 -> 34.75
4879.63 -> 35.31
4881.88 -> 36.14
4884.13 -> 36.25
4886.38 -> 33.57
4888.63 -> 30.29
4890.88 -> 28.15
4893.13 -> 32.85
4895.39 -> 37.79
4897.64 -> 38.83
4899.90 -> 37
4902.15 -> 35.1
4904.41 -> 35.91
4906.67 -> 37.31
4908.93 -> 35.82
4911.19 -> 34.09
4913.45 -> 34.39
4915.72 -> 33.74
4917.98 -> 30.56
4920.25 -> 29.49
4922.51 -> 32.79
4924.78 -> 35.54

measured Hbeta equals 0.4 angstrom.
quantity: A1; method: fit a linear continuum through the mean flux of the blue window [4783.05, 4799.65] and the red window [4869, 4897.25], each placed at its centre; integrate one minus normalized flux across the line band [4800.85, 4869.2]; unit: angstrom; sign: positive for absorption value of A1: -1.3 angstrom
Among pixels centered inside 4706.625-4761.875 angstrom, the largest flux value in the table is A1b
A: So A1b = 39.29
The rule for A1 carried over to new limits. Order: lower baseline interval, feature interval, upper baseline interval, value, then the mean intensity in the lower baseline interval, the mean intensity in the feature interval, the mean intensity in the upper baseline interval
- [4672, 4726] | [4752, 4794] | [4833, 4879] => 0.84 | 36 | 34.7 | 34.6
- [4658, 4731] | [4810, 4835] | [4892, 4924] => -0.14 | 36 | 35.4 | 34.7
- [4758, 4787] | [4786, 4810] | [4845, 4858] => 0.08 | 34.9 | 34.9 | 35.3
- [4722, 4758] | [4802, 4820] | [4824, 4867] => -0.44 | 35.8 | 35.9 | 34.7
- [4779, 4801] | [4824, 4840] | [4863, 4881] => -0.27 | 35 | 35.1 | 34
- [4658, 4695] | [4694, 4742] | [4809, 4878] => 0.09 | 36.1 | 35.8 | 34.9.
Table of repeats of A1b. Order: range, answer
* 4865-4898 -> 38.83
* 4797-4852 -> 38.07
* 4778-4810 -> 37.16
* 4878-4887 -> 36.25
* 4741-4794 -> 38.43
